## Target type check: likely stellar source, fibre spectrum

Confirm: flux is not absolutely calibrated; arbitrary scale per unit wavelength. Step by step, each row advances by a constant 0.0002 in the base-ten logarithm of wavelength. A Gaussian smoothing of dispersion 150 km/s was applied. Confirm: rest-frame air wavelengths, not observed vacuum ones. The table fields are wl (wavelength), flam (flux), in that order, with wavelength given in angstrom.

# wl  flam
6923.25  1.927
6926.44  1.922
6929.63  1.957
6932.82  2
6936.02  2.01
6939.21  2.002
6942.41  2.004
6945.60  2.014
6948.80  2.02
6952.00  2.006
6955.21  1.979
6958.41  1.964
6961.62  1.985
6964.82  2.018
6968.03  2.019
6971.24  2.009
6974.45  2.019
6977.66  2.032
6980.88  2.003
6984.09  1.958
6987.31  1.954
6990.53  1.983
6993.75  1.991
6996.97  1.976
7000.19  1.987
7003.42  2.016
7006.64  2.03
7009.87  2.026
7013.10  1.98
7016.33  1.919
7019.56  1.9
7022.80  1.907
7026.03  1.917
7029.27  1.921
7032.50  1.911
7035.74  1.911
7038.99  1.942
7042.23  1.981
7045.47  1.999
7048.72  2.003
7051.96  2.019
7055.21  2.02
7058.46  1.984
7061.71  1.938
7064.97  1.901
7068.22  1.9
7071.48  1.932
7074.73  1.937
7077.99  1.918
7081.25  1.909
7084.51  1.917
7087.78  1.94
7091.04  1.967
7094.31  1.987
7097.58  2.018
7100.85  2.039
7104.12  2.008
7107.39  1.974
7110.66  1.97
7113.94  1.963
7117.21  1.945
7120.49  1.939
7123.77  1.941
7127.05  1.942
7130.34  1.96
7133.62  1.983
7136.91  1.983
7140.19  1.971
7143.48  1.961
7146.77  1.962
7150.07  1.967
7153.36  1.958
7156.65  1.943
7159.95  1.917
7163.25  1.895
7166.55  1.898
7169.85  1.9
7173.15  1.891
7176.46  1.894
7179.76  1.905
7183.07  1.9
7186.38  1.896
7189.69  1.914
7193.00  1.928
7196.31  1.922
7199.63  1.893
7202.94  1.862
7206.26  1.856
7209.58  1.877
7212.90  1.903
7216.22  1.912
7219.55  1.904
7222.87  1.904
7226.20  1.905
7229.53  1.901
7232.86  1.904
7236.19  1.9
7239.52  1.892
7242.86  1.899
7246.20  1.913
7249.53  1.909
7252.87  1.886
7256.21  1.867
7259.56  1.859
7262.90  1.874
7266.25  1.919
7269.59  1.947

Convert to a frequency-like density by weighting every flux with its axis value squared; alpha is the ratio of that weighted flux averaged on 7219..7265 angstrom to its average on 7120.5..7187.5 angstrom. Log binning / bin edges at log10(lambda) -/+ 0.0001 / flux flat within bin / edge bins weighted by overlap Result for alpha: 1.0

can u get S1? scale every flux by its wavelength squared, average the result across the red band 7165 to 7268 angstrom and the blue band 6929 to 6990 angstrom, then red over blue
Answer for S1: 1.02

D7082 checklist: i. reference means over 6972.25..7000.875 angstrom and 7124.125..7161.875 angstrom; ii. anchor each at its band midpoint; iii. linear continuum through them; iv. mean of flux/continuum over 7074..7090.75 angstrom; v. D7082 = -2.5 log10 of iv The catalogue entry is 0.02 mag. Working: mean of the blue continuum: 1.99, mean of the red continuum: 1.96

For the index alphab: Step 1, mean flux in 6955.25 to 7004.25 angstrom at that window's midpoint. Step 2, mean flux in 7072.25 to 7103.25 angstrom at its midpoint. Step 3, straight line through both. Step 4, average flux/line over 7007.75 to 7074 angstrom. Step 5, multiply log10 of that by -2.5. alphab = 0.01 mag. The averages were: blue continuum 1.99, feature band 1.95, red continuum 1.96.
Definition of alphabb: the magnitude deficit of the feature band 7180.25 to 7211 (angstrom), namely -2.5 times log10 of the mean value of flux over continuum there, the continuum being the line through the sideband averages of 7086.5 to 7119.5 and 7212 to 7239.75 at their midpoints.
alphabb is 0.016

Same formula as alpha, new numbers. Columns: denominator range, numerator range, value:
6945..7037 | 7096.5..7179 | 1.03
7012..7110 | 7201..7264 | 1.02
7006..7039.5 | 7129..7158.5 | 1.05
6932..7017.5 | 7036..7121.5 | 1.01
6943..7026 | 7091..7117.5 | 1.04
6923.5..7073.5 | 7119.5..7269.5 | 1.02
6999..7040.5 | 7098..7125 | 1.04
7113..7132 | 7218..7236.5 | 1.01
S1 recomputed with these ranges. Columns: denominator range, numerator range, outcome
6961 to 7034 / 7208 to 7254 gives 1.03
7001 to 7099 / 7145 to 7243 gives 1.02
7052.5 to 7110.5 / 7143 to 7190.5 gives 1.00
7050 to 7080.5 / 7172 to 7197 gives 1.01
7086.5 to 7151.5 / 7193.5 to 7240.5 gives 0.99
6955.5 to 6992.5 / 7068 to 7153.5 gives 1.02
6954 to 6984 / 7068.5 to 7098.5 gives 1.00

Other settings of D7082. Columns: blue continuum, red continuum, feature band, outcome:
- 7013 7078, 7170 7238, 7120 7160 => -0.02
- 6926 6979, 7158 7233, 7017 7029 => 0.03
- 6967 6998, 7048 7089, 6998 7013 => -0.02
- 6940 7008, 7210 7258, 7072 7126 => -0.01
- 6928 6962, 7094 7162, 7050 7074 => 0.01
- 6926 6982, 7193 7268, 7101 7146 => -0.02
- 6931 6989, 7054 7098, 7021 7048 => 0.01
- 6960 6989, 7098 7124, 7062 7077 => 0.04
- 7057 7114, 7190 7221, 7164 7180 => 0.01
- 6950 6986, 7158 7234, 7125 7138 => -0.02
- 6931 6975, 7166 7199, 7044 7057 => -0.03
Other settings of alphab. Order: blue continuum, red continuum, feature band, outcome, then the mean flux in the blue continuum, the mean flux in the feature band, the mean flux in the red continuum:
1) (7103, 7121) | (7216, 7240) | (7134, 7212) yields 0.01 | 1.97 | 1.92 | 1.9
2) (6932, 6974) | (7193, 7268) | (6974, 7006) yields 0.00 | 2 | 1.99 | 1.89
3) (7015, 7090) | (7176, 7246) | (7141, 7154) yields -0.03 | 1.94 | 1.96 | 1.9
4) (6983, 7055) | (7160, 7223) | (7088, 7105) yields -0.03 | 1.97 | 2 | 1.9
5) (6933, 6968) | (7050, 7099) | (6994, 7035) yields 0.01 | 2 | 1.96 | 1.95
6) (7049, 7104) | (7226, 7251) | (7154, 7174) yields 0.01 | 1.96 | 1.91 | 1.9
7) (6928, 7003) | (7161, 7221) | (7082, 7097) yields -0.01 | 2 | 1.95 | 1.9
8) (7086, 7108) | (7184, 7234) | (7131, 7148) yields -0.01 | 1.99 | 1.97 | 1.9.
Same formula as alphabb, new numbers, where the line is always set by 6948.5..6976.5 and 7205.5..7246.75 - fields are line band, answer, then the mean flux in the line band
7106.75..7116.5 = -0.01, 1.97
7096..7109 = -0.03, 2.01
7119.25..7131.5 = 0.00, 1.94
